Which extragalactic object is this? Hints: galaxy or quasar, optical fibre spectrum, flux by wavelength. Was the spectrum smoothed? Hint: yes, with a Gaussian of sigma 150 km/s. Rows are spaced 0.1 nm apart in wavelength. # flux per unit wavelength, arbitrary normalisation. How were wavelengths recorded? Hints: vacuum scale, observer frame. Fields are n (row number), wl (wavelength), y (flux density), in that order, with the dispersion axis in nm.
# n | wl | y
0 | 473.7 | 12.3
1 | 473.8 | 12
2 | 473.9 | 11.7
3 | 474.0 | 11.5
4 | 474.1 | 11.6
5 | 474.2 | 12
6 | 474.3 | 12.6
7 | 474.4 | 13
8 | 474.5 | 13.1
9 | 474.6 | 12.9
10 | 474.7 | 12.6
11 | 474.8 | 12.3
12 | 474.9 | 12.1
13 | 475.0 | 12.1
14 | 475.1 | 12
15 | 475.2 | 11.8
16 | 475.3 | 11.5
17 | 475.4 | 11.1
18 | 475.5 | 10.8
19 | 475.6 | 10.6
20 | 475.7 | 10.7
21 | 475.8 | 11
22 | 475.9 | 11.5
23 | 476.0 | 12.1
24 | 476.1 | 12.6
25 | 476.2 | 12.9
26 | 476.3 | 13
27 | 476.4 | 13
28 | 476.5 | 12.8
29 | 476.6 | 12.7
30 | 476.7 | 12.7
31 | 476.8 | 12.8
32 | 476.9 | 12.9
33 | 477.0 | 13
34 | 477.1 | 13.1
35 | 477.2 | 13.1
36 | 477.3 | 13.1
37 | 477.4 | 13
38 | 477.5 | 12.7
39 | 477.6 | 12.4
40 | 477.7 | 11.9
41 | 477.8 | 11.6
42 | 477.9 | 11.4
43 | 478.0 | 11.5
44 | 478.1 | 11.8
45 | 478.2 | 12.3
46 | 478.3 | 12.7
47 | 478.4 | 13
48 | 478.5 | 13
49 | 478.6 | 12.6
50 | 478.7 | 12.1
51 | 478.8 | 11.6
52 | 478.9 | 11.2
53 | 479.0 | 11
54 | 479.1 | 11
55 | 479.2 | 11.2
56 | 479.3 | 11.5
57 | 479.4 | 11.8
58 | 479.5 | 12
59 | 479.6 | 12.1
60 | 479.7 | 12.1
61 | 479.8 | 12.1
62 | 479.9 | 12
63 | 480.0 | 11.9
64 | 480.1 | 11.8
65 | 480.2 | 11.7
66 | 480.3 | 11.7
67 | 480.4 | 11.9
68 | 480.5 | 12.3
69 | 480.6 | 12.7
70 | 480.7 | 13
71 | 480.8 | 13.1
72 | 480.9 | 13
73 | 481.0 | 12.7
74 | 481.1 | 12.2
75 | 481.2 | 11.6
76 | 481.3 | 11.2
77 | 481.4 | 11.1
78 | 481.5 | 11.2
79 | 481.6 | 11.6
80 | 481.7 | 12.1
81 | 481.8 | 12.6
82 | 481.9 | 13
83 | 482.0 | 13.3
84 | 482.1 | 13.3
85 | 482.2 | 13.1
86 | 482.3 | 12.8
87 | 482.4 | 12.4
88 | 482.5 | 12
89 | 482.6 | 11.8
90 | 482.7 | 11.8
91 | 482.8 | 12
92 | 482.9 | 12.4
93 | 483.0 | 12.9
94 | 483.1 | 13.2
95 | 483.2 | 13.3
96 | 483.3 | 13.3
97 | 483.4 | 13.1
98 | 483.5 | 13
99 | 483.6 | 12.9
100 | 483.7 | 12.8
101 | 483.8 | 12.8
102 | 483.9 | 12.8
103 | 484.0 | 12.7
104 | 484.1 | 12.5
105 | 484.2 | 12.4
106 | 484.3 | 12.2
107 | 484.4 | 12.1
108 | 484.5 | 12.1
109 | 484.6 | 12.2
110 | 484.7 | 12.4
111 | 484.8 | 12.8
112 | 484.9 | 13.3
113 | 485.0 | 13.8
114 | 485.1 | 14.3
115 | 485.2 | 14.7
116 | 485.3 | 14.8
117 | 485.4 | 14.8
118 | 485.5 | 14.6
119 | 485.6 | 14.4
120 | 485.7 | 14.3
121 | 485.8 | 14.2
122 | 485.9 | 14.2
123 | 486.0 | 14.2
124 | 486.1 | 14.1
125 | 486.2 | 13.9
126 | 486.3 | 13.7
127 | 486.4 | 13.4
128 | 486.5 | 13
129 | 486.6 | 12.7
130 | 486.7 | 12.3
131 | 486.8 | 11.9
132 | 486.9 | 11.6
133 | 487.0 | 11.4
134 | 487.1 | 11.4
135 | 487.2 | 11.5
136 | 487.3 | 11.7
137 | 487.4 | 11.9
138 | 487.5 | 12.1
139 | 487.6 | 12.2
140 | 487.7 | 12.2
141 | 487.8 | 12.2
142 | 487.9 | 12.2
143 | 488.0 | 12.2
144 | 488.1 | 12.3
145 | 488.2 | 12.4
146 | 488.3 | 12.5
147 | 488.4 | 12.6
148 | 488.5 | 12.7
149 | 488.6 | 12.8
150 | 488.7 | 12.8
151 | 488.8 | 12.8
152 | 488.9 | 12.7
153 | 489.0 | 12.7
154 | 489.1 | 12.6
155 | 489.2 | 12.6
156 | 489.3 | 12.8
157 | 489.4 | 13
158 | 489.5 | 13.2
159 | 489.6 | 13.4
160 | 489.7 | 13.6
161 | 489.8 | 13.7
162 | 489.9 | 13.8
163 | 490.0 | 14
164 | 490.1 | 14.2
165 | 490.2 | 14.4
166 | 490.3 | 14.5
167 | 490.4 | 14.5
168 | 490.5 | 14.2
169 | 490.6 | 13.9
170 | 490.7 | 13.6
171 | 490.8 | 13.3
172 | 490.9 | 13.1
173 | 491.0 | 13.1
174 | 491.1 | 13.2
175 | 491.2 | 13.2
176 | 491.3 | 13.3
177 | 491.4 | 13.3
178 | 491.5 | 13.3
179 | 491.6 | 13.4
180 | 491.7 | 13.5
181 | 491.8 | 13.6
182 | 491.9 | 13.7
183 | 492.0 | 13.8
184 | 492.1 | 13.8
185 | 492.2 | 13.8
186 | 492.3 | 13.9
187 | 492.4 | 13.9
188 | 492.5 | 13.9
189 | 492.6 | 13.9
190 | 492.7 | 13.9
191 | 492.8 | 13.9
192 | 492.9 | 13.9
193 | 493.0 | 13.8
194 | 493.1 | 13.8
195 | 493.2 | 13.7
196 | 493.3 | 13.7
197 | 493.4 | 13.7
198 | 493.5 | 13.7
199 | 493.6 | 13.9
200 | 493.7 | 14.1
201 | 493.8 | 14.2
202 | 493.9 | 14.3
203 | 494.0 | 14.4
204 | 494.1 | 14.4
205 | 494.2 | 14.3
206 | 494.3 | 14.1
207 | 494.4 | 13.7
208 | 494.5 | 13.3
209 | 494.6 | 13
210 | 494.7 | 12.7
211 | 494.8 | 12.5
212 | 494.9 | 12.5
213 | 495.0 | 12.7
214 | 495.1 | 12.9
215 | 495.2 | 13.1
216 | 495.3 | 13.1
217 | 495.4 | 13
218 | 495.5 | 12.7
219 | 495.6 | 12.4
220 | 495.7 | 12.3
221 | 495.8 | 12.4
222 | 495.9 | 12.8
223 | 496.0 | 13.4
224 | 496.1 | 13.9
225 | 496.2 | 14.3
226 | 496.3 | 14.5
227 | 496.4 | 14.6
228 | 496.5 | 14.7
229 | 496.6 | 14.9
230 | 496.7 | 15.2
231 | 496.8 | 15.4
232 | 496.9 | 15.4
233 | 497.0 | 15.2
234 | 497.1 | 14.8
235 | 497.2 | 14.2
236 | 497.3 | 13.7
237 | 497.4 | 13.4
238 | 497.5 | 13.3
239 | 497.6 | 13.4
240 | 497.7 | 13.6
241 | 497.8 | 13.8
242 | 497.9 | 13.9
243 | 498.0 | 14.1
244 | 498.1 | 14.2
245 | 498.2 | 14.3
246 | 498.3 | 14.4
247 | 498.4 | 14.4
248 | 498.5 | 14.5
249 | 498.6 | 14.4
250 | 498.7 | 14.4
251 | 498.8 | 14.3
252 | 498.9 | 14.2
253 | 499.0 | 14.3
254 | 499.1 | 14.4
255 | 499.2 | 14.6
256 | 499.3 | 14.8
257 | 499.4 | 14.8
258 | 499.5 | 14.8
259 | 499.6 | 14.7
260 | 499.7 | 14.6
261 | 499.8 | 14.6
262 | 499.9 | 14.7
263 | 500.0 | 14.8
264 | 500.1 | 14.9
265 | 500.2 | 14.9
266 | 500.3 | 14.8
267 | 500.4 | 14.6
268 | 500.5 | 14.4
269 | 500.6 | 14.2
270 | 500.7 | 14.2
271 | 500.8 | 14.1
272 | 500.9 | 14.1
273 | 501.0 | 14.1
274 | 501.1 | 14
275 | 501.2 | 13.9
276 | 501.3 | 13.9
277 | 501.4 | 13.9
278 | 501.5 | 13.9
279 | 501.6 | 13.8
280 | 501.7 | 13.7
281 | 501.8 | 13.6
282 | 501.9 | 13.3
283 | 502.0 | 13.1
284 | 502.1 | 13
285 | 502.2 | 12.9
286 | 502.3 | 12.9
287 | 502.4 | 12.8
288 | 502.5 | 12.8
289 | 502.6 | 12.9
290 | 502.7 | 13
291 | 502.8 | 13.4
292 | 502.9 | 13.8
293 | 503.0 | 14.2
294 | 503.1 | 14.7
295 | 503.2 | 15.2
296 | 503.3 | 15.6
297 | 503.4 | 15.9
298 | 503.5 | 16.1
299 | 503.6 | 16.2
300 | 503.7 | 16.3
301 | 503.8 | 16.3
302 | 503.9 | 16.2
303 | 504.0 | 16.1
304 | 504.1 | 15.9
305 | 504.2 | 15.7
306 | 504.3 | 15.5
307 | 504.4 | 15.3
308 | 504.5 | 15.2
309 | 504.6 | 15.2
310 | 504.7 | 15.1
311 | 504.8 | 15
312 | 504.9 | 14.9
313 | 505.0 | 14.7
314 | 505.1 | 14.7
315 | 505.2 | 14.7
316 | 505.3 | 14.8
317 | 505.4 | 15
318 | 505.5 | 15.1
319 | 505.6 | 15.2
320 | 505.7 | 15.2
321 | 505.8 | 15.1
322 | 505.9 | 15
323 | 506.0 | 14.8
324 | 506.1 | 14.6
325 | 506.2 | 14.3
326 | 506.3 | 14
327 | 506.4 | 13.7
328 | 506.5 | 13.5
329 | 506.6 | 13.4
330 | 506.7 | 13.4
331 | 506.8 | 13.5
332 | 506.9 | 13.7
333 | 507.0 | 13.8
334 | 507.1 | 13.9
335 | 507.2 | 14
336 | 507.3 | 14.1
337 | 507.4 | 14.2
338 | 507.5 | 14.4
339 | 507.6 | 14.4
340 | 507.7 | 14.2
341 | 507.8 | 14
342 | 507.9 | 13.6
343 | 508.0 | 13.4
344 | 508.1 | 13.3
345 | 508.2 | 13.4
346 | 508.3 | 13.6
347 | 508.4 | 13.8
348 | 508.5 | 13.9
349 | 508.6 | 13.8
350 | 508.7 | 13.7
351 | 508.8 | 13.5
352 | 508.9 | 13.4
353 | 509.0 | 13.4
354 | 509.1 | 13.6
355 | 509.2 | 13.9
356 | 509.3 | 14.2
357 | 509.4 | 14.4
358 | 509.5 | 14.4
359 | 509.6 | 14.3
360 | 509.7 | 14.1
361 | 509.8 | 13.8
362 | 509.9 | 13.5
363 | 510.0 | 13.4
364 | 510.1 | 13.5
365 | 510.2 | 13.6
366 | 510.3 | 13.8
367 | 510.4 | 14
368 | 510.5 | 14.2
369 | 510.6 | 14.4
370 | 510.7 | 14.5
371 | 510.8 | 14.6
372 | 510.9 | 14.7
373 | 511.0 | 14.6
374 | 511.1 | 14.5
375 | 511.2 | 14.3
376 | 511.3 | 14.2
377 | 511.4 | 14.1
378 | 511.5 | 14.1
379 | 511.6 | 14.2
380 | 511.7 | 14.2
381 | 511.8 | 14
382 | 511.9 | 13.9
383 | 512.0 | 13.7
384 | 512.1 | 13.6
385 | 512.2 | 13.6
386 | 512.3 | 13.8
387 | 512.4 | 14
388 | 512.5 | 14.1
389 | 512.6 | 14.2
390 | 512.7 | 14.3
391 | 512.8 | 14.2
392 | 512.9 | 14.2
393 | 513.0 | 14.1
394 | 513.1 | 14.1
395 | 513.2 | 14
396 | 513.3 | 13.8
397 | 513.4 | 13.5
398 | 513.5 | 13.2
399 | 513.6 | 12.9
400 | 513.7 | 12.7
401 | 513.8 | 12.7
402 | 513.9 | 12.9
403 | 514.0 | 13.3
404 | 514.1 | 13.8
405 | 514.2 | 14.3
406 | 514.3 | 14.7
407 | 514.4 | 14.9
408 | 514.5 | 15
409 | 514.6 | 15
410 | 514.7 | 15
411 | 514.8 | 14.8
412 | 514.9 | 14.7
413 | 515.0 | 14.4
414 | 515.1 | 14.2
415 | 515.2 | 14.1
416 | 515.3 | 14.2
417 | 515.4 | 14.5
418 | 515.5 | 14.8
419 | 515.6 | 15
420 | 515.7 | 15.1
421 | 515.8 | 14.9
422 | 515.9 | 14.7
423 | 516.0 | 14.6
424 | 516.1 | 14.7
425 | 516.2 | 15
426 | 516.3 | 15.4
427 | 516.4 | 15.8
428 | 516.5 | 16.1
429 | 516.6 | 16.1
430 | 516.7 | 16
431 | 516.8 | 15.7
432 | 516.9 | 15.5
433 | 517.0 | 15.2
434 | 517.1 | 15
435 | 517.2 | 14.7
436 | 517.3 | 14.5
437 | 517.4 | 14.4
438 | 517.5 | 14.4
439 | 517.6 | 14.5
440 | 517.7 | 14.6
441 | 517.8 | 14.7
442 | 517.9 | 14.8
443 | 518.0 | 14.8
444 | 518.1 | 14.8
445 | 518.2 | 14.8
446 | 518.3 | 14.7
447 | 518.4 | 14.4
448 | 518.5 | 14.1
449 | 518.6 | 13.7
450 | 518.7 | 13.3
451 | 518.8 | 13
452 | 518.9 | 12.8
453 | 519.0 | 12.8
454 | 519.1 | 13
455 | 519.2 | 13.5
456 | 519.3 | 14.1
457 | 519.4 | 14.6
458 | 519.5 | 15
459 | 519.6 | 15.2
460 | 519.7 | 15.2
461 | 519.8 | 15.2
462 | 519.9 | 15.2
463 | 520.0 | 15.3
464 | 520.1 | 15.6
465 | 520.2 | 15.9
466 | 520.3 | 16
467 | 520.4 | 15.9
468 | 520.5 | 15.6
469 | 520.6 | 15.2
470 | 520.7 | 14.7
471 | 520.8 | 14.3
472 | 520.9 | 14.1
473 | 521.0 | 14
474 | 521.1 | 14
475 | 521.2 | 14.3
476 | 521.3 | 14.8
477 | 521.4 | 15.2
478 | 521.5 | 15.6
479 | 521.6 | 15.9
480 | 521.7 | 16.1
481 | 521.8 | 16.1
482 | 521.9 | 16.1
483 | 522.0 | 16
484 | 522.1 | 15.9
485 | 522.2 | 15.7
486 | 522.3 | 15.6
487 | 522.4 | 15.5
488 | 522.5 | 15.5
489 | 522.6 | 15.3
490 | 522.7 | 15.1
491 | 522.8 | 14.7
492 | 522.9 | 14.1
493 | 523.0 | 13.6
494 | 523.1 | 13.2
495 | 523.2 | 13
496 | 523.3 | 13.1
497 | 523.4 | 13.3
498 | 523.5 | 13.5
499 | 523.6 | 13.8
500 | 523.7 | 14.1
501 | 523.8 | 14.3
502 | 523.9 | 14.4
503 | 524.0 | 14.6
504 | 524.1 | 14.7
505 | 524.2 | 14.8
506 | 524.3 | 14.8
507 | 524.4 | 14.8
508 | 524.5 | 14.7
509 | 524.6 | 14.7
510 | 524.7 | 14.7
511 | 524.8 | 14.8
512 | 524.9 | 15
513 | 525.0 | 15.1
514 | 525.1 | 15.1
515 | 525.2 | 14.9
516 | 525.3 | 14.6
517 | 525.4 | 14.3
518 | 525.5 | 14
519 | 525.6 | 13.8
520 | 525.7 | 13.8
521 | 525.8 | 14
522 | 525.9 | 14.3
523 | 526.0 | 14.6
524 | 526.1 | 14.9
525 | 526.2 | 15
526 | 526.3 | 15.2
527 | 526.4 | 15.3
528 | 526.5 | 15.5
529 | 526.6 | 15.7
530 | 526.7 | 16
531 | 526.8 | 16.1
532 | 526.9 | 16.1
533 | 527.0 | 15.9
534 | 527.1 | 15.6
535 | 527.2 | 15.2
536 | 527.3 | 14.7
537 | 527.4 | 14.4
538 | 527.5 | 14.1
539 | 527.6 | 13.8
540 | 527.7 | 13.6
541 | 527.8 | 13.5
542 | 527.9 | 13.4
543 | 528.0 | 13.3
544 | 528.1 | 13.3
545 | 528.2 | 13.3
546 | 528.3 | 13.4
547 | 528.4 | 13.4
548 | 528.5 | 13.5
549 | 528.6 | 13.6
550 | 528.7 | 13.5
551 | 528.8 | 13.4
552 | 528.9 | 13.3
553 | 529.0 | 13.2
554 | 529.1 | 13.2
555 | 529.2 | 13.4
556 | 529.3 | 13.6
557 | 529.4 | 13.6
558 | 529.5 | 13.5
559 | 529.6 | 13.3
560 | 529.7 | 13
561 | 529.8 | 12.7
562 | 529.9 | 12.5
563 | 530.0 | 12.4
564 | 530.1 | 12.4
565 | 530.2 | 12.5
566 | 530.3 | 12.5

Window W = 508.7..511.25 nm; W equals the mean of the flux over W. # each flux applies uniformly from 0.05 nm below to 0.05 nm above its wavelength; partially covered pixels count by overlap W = 14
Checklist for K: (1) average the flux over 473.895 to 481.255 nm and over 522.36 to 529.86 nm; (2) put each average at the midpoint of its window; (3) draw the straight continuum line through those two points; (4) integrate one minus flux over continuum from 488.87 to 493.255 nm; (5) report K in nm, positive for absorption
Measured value -0.29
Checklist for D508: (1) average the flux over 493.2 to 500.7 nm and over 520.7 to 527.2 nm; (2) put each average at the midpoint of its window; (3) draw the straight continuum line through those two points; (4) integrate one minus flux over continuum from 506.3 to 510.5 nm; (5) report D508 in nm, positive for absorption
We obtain 0.16 nm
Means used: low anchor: 14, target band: 13.8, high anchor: 14.8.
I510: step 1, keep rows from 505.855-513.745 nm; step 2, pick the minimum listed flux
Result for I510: 12.7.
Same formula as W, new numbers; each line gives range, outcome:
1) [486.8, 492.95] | 13.1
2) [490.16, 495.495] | 13.6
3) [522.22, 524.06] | 14.3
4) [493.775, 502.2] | 14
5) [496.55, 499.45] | 14.4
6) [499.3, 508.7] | 14.4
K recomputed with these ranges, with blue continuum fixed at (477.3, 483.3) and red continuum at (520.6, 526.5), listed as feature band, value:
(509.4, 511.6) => -0.03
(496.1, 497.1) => -0.13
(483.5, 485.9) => -0.17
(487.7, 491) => -0.11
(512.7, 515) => 0.02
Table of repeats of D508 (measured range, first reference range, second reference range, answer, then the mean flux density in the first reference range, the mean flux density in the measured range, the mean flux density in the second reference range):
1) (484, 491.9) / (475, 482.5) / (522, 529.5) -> -0.323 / 12.2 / 13.1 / 14.4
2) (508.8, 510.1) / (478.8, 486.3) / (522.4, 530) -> -0.021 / 12.7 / 13.8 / 14.2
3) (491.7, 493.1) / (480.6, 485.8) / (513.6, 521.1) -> -0.053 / 12.8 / 13.8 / 14.6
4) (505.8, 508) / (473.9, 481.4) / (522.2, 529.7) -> -0.093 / 12.1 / 14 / 14.3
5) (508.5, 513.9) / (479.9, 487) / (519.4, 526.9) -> 0.129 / 12.8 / 13.9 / 14.9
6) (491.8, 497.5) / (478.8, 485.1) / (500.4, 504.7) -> -0.061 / 12.3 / 13.8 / 14.4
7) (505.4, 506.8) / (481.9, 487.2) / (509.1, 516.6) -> -0.046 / 13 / 14.4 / 14.2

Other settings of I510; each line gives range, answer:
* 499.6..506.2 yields 12.8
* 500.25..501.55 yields 13.9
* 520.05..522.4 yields 14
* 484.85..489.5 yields 11.4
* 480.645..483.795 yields 11.1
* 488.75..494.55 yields 12.6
